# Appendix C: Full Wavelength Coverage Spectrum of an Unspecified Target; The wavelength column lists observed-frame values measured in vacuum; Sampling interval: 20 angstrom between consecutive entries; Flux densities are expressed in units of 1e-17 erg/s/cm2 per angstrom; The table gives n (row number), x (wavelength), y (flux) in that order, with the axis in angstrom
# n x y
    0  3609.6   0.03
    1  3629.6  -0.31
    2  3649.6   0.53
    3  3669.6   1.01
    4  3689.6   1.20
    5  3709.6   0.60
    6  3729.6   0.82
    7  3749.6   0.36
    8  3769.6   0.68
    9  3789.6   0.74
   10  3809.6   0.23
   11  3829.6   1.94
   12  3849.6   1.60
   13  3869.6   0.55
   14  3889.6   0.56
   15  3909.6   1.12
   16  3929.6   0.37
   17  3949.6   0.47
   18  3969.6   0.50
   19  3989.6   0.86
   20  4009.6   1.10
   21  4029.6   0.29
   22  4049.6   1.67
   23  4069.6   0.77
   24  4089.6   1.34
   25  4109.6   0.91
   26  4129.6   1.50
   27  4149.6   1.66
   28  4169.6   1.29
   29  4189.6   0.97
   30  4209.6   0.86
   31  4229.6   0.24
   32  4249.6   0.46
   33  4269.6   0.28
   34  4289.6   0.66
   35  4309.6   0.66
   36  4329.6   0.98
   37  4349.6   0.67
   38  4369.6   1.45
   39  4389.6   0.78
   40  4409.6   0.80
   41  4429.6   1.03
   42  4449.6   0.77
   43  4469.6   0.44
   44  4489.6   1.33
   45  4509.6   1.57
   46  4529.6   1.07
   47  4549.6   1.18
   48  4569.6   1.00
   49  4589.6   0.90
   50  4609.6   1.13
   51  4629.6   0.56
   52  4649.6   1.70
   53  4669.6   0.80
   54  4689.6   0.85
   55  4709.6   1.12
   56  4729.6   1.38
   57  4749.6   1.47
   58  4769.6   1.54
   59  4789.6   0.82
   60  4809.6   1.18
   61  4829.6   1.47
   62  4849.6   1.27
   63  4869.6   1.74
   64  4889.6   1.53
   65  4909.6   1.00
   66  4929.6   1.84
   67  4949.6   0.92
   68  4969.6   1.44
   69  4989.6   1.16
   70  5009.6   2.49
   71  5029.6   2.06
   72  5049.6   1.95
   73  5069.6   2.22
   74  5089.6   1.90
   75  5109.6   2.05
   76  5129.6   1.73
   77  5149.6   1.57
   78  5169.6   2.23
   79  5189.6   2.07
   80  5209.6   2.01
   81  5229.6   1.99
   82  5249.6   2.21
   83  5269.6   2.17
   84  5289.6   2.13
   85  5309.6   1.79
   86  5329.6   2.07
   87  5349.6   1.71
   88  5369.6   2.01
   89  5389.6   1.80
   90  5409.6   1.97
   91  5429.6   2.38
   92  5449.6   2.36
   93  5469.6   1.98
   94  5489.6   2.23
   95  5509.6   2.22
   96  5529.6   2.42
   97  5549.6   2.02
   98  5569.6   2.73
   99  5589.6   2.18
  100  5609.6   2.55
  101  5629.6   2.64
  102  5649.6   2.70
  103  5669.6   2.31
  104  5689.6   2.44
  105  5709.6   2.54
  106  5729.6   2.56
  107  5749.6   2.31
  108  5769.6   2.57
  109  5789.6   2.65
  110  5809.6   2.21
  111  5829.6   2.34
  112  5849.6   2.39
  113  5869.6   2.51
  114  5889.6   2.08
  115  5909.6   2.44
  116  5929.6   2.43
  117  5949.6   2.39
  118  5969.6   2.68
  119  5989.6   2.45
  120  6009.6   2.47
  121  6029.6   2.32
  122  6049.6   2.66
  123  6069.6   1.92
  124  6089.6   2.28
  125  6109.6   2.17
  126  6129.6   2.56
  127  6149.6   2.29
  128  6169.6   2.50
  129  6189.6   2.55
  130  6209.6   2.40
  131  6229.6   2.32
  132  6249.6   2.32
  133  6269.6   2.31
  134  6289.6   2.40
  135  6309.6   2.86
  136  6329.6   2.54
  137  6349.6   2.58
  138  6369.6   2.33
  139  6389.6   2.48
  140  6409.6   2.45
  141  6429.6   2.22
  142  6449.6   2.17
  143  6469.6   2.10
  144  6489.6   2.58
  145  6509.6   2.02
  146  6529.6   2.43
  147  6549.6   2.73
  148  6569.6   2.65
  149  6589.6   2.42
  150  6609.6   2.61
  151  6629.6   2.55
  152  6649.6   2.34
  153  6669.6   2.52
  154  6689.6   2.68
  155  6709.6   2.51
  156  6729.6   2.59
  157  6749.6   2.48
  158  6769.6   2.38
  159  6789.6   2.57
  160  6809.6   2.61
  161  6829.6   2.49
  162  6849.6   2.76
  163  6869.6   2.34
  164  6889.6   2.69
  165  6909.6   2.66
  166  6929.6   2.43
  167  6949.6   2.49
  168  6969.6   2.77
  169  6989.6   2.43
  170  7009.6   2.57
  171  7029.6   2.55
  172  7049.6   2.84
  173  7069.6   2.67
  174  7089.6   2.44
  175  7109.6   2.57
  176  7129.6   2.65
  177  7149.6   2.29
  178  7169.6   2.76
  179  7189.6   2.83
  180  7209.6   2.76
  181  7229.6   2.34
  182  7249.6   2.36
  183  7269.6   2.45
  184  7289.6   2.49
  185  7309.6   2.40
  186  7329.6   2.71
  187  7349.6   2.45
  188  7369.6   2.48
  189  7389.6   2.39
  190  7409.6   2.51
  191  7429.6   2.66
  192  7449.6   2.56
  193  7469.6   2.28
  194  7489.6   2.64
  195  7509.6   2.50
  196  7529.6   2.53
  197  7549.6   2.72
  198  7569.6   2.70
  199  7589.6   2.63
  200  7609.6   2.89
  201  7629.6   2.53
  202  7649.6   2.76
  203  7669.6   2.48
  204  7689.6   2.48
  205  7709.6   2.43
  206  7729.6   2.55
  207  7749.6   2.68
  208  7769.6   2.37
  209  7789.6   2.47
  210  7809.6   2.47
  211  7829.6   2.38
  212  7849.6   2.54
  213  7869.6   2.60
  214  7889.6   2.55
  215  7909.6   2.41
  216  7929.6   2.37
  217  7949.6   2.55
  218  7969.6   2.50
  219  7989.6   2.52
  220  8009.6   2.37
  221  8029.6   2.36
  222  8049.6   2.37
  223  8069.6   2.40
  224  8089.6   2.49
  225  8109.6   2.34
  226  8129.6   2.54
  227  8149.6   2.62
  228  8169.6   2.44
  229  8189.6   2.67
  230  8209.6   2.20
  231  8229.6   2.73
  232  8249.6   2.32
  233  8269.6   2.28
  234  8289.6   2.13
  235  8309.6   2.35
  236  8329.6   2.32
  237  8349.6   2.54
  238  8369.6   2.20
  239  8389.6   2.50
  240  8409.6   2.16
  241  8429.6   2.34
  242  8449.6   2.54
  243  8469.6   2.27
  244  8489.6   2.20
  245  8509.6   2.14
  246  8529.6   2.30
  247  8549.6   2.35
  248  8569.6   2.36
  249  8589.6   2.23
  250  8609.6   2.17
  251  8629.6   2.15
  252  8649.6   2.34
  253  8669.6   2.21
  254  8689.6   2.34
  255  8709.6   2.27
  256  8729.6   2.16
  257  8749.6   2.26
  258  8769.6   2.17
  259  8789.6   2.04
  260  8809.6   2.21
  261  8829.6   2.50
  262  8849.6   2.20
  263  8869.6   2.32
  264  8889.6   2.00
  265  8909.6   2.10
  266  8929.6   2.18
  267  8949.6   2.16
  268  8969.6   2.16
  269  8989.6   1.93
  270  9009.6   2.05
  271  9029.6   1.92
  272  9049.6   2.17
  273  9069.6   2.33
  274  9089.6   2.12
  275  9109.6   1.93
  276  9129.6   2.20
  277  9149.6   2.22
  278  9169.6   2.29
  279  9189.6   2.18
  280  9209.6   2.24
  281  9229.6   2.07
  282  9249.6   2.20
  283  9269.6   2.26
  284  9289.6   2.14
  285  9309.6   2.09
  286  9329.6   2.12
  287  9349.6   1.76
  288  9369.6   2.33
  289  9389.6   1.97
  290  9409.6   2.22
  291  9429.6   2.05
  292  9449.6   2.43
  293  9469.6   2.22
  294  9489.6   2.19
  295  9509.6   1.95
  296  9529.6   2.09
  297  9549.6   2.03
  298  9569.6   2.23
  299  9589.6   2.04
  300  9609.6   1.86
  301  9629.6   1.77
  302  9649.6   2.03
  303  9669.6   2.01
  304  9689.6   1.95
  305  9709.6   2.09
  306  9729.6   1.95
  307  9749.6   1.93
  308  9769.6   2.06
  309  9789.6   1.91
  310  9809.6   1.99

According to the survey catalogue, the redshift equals 0.25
